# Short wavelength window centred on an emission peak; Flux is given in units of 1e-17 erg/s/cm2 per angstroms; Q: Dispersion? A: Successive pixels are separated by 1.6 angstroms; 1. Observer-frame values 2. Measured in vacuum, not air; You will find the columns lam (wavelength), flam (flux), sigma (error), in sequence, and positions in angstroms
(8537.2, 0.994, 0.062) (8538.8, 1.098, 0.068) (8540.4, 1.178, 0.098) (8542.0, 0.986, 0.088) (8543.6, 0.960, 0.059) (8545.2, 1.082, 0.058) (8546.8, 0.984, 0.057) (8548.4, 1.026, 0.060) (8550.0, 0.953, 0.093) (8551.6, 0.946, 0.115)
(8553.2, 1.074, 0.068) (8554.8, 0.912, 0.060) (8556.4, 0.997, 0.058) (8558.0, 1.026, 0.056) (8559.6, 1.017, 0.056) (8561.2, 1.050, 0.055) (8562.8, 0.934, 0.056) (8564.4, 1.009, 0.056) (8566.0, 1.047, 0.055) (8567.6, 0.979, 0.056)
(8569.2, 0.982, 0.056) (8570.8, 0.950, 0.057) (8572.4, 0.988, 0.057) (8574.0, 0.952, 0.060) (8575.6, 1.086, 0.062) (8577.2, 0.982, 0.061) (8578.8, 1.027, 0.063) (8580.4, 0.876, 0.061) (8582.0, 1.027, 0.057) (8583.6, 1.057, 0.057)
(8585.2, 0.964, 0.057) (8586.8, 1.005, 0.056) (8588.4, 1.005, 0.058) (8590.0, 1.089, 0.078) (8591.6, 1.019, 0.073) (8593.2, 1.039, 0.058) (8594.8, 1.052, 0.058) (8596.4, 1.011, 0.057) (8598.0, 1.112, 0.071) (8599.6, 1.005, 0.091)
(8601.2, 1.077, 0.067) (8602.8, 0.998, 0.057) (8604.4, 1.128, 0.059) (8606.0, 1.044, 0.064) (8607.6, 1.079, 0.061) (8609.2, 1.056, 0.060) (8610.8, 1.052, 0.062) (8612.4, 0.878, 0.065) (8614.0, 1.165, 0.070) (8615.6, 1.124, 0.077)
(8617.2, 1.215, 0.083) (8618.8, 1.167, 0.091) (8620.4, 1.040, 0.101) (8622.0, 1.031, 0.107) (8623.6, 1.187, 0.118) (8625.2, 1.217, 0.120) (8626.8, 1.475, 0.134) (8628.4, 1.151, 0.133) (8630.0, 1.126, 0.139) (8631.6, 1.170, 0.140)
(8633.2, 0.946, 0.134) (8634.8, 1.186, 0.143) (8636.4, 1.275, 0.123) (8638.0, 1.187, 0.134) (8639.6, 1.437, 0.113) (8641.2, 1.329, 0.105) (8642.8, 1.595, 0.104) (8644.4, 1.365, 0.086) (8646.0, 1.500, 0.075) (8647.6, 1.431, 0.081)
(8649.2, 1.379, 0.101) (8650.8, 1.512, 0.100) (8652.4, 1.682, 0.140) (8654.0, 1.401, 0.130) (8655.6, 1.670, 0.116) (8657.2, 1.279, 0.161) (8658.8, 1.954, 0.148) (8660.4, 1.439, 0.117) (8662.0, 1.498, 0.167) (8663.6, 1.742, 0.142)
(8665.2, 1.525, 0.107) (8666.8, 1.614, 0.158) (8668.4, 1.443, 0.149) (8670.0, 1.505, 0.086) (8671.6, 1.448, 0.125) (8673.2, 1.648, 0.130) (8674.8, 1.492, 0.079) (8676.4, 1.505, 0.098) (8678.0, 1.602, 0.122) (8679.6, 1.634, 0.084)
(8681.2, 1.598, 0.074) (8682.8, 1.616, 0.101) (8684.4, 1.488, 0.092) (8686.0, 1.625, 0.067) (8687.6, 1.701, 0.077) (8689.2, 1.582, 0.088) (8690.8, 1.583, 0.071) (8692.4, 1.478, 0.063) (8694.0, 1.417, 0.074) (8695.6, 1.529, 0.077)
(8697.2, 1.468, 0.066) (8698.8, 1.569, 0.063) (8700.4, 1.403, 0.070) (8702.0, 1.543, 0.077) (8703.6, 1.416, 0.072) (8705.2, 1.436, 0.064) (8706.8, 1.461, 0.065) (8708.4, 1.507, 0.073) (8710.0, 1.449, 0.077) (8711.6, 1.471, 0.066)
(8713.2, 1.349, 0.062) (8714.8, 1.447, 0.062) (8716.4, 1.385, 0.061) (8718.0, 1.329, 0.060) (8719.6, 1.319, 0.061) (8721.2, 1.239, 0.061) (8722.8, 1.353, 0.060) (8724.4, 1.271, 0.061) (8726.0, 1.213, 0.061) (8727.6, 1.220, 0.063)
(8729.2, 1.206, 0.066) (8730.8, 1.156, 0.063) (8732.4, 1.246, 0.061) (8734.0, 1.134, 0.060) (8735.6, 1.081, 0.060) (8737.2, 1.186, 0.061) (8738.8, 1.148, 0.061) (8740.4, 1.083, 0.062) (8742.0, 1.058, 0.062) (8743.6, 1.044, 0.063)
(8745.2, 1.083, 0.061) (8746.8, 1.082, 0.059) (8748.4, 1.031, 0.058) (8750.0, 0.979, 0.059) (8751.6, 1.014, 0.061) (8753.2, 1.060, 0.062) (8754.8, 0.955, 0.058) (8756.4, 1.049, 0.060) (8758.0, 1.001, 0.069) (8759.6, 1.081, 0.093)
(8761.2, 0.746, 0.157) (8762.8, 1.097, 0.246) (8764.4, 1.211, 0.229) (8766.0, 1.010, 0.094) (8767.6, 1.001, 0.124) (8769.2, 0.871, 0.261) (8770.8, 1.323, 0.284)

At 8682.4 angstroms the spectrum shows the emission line Mg II 2798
